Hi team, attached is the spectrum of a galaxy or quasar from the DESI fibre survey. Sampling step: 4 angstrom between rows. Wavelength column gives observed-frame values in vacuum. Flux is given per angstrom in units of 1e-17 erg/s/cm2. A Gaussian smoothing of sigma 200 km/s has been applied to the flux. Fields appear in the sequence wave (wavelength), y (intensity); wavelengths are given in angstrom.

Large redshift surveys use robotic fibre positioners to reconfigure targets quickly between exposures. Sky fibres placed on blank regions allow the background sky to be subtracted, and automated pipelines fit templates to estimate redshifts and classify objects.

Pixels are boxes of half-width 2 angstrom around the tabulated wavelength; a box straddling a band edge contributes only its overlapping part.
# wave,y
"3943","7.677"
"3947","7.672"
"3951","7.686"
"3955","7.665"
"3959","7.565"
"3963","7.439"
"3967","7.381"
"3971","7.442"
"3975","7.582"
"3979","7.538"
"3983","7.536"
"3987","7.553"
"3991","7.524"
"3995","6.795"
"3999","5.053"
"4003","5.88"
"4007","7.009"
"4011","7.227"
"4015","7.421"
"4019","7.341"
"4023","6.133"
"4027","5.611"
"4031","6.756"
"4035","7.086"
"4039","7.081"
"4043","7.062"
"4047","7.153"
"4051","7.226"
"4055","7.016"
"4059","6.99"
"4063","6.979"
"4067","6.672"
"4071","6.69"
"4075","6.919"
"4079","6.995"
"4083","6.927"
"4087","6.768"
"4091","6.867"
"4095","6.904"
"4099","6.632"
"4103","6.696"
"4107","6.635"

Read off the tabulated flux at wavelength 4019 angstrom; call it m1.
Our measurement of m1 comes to 7.341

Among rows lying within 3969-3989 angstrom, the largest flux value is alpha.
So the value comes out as 7.582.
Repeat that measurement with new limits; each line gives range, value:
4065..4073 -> 6.69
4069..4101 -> 6.995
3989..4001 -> 7.524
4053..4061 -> 7.016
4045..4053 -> 7.226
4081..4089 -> 6.927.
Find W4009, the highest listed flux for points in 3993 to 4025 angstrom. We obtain 7.421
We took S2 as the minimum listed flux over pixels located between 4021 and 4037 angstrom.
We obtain 5.611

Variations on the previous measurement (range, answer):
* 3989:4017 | 5.053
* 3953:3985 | 7.381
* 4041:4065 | 6.979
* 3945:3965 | 7.439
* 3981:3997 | 6.795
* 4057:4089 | 6.672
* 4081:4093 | 6.768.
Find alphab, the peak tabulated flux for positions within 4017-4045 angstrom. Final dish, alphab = 7.341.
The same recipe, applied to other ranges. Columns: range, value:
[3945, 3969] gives 7.686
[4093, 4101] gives 6.904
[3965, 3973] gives 7.442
